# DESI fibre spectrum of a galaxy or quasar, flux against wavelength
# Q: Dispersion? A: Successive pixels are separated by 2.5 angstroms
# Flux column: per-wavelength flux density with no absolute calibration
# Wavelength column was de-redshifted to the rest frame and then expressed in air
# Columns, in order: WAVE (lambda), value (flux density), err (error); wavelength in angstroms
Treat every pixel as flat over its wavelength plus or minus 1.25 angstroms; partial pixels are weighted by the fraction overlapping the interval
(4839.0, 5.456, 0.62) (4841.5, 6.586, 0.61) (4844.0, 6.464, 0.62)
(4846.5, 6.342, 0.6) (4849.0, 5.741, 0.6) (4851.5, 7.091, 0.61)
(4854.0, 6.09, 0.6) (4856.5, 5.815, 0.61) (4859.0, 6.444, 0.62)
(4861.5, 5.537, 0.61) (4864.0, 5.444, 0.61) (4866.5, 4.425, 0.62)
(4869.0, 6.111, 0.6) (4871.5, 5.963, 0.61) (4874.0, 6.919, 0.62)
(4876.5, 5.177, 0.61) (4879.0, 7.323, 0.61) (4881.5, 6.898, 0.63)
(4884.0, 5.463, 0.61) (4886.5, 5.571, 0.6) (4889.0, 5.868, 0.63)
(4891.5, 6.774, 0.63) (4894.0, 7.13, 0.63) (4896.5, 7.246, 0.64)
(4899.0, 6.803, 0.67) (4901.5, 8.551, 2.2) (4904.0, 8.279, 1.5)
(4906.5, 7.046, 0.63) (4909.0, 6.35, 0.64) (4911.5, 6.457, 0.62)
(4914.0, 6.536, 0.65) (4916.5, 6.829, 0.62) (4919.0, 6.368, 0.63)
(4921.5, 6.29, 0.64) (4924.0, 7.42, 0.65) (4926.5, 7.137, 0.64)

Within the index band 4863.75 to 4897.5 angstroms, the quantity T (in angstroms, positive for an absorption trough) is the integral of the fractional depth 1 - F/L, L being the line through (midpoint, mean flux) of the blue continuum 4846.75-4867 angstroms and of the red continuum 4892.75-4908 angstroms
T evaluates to 3.0 angstroms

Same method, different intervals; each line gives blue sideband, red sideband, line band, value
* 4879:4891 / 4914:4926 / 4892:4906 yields -2.5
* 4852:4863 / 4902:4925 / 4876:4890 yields 0.7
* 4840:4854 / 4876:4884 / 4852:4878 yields 2.3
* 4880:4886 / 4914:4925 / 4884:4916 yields -2.1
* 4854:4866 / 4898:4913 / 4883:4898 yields 0.9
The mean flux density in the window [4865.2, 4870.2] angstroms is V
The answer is 5.26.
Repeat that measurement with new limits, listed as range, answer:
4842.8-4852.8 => 6.41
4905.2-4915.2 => 6.61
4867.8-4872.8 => 6.05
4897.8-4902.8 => 7.69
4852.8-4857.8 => 5.96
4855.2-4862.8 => 5.93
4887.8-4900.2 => 6.77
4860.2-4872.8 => 5.51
